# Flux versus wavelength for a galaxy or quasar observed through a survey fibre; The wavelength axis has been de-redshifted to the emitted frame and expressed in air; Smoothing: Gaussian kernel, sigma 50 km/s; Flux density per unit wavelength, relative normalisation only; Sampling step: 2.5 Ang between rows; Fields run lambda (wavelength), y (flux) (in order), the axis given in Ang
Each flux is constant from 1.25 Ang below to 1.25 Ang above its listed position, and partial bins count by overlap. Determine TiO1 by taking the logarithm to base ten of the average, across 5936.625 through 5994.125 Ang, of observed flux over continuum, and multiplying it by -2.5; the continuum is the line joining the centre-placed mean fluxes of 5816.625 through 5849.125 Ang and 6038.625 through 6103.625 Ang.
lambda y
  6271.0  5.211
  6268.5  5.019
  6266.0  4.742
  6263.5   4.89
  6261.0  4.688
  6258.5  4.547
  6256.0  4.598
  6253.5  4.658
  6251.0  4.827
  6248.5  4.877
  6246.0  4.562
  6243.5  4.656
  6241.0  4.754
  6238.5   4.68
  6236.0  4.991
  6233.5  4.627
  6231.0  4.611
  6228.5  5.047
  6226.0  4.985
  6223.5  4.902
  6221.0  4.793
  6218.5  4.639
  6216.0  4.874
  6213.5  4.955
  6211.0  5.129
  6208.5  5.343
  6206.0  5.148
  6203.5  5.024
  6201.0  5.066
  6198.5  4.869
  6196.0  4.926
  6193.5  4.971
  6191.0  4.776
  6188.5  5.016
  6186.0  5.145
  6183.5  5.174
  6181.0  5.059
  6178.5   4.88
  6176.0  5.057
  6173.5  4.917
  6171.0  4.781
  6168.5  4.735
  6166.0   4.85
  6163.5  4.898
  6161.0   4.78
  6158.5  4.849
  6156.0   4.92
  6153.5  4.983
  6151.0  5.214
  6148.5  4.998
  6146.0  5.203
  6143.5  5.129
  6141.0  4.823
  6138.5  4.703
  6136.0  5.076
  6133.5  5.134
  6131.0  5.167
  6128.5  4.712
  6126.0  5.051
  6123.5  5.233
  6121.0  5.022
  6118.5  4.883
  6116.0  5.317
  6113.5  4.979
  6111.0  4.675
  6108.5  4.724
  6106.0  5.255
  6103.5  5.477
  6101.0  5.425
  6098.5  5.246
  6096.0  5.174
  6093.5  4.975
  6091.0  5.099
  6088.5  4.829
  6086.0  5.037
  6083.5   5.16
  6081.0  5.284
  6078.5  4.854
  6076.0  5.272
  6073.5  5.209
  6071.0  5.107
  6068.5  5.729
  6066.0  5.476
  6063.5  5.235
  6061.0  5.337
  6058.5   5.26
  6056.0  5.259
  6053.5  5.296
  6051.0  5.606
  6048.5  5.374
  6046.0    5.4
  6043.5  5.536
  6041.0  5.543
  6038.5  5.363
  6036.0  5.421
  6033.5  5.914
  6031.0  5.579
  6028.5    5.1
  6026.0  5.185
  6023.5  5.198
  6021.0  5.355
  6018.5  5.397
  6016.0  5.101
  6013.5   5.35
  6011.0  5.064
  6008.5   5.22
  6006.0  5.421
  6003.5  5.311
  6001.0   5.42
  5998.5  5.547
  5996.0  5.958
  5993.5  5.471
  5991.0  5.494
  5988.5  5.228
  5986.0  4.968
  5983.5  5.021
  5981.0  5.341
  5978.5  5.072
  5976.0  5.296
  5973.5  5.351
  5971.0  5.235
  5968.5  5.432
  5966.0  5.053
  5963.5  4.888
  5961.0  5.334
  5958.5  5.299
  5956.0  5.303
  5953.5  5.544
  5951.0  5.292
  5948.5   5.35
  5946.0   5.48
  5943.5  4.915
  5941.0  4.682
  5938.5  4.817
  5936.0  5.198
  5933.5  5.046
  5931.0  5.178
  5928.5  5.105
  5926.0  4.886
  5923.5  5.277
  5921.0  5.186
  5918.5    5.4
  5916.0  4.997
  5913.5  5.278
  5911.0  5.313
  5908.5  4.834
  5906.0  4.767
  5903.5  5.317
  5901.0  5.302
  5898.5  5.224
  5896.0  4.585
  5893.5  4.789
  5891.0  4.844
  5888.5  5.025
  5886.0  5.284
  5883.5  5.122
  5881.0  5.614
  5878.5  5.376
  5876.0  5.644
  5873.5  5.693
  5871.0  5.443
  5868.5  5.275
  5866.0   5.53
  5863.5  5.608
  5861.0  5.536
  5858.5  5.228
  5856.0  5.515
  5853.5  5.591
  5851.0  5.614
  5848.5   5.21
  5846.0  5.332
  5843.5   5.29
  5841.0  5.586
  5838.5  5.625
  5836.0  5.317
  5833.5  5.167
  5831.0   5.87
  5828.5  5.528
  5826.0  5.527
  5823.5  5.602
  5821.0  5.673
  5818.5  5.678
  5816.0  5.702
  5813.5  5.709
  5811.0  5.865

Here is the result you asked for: 0.034 mag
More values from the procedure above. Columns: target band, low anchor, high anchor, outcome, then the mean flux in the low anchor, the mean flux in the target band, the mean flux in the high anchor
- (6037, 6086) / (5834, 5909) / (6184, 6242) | -0.05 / 5.31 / 5.32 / 4.93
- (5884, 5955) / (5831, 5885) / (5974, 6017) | 0.06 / 5.45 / 5.1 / 5.31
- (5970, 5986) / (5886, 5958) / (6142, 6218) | -0.02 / 5.11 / 5.2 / 4.98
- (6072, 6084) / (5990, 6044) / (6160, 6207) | 0.02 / 5.4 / 5.15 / 4.95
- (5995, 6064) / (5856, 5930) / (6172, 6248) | -0.06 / 5.23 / 5.38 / 4.92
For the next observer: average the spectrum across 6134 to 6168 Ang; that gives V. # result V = 4.95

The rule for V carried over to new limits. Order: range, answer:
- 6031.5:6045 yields 5.55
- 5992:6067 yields 5.39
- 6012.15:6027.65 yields 5.26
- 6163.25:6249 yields 4.91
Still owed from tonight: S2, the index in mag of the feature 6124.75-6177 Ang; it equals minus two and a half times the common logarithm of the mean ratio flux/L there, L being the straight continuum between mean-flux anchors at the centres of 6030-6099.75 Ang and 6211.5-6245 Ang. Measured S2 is 0.021 mag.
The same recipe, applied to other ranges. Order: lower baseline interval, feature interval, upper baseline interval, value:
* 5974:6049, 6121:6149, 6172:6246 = 0.01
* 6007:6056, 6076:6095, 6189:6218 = 0.04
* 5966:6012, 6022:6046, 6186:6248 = -0.04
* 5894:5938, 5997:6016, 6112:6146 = -0.05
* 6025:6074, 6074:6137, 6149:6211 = 0.03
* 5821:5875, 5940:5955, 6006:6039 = 0.04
